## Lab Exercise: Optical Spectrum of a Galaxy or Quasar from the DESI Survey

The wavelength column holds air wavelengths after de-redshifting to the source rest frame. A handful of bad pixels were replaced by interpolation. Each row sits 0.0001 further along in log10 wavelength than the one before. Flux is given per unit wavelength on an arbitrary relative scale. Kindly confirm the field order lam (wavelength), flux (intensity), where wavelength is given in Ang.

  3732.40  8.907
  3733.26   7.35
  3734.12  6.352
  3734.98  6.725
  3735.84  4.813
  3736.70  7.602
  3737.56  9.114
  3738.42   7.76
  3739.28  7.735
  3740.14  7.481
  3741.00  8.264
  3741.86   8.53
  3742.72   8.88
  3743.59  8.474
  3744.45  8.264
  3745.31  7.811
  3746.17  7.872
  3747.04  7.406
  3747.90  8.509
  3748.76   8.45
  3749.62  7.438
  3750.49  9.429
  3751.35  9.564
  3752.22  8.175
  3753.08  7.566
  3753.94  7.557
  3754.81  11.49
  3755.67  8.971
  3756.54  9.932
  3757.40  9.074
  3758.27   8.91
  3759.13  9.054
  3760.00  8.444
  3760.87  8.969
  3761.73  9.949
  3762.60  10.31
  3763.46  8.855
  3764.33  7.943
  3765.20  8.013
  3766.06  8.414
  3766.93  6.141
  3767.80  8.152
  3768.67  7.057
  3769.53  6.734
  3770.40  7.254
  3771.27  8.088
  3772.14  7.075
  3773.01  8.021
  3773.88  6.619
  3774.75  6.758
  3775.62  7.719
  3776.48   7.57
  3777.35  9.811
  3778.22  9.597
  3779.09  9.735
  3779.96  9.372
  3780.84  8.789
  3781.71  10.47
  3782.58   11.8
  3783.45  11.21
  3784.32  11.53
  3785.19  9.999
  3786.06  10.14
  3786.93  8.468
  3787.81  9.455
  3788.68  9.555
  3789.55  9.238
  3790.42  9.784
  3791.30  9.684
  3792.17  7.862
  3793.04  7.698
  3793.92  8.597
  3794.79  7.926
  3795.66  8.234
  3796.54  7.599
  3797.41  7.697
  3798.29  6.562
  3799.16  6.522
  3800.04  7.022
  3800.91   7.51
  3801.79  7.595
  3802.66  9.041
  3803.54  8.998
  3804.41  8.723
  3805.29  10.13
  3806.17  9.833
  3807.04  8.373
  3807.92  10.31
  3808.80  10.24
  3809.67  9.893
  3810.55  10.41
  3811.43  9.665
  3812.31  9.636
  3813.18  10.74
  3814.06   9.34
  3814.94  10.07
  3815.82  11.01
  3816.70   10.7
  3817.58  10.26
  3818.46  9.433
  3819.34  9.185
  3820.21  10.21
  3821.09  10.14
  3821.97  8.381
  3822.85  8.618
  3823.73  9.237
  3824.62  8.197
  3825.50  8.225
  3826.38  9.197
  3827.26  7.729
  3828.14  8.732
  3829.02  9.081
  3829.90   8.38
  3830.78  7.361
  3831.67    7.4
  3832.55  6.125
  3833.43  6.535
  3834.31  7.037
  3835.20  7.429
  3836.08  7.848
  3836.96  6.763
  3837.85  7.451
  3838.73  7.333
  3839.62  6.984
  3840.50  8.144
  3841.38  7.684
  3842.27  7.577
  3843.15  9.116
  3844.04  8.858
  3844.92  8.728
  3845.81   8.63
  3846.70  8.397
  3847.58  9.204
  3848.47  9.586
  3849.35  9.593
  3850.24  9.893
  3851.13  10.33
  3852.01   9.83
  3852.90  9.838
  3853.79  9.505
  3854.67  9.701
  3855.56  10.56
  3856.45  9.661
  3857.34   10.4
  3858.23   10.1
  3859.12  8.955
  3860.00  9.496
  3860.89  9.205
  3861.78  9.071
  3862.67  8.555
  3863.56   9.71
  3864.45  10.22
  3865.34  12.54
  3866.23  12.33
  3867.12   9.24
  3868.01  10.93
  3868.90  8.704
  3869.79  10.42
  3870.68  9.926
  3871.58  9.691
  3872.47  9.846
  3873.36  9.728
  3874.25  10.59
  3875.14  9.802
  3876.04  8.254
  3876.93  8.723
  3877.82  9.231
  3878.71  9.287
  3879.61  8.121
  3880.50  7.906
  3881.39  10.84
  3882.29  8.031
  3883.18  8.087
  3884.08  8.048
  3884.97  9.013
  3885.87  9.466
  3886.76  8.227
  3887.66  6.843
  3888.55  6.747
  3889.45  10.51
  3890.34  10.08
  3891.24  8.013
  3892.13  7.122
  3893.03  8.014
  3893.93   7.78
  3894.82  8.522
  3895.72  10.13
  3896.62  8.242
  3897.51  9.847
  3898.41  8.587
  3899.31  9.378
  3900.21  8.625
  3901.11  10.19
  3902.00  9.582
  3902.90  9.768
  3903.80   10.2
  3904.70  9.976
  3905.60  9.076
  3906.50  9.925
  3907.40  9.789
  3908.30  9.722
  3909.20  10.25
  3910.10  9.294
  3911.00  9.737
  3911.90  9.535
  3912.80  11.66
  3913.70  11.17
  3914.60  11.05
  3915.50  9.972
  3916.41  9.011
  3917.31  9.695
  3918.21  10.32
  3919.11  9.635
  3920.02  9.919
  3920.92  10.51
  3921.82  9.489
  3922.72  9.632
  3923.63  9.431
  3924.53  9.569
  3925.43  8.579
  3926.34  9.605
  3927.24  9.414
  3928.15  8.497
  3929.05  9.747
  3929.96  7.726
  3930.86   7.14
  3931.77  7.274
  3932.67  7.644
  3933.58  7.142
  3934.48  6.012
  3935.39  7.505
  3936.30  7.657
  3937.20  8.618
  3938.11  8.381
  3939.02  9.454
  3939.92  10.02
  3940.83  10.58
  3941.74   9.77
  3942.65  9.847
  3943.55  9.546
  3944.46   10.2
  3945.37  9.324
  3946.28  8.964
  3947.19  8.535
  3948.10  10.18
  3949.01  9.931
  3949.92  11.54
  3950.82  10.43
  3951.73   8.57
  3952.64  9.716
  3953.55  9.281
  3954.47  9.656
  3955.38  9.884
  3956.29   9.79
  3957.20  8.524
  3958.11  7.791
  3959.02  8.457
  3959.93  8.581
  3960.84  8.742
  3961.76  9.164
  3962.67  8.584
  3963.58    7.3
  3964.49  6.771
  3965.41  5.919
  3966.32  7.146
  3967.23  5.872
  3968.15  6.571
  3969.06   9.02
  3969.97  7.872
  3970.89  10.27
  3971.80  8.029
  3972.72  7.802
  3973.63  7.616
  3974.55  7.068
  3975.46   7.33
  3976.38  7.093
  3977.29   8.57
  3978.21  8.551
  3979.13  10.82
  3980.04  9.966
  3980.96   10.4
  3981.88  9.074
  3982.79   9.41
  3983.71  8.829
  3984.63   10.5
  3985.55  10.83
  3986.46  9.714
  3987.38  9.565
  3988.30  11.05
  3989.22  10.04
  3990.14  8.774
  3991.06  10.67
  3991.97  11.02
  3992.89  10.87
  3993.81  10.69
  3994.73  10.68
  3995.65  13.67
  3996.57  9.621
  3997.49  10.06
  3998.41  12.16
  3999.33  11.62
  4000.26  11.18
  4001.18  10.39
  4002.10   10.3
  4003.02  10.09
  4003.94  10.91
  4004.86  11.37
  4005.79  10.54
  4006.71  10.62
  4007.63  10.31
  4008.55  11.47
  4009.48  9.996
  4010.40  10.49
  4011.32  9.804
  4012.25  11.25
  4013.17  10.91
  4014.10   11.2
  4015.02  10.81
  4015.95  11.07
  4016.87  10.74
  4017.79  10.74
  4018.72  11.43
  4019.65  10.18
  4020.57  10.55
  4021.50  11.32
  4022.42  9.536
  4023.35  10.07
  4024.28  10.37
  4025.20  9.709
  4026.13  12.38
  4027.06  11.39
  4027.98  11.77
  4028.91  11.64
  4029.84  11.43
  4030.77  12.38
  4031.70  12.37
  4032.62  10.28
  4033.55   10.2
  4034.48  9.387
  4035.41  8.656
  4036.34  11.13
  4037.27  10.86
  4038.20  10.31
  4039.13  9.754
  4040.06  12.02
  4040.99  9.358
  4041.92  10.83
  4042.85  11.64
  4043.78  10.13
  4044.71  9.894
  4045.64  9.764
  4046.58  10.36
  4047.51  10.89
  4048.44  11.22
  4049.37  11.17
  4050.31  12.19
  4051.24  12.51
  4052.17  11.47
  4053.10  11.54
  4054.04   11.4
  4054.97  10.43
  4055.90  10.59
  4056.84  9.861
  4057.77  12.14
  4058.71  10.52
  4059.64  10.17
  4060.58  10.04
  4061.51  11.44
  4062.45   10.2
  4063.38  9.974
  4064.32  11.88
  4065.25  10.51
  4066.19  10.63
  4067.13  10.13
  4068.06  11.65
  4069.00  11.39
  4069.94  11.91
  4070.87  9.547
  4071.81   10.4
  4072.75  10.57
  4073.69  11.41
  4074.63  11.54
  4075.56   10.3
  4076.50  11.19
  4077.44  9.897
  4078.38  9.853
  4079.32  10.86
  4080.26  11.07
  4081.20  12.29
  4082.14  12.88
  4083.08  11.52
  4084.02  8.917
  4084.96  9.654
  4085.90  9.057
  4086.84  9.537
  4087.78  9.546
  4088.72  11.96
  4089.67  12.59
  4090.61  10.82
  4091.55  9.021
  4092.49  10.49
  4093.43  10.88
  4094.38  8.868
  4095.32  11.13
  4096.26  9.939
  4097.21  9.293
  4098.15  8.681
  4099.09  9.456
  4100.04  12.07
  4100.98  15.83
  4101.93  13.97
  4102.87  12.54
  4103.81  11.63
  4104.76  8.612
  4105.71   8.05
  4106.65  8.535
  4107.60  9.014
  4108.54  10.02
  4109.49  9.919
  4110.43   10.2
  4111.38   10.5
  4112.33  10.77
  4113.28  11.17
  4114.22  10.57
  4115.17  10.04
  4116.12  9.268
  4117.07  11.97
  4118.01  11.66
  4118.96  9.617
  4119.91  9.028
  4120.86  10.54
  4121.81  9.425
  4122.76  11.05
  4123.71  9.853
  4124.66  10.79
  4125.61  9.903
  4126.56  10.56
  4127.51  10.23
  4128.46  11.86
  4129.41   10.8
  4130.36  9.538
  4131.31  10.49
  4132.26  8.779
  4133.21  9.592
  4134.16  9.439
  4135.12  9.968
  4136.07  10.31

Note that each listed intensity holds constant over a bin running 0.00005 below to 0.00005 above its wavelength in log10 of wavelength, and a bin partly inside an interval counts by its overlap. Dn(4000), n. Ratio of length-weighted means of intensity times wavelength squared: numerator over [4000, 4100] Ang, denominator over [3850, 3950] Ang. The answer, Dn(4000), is 1.2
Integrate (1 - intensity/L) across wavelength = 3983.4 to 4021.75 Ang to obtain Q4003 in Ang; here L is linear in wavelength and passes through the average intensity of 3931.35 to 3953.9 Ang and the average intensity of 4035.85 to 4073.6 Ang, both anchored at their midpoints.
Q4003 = -2.6 Ang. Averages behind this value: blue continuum 9.05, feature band 10.7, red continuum 10.8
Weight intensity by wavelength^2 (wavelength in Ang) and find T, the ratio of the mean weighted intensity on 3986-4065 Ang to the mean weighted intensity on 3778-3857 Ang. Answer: 1.34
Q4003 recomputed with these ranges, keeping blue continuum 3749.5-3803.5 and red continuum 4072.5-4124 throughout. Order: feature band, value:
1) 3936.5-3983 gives 4.21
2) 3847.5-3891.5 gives -1.41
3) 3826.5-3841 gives 2.26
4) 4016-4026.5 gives -0.59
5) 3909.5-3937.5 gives 1.11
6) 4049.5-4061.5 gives -0.95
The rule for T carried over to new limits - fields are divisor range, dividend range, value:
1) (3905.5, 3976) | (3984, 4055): 1.25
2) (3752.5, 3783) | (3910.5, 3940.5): 1.15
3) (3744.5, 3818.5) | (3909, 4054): 1.23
